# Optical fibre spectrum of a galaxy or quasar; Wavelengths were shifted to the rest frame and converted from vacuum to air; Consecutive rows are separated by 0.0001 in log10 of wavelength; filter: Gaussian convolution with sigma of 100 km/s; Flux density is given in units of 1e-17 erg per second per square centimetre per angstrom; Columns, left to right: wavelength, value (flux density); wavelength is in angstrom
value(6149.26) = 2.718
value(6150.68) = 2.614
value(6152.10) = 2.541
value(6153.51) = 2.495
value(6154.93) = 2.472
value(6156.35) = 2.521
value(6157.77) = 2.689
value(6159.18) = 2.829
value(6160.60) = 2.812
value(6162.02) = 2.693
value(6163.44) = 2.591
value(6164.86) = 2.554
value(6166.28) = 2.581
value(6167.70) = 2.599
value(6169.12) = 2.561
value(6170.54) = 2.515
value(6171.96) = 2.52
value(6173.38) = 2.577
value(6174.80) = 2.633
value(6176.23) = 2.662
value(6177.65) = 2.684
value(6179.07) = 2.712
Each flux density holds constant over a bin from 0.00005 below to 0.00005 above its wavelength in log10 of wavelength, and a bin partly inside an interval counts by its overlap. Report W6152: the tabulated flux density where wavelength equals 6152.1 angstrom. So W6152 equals 2.541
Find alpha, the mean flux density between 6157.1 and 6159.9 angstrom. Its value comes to 2.77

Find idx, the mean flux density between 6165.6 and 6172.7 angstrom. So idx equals 2.56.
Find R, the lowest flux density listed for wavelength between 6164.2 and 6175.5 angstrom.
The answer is 2.515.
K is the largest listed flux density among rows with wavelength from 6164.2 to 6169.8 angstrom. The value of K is 2.599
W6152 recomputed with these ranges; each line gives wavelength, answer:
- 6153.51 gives 2.495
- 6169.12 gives 2.561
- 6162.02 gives 2.693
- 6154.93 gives 2.472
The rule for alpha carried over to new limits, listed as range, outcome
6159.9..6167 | 2.64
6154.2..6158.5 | 2.56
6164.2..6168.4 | 2.58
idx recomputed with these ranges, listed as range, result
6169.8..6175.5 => 2.56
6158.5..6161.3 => 2.82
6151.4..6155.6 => 2.51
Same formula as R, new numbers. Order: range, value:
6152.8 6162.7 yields 2.472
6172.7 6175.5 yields 2.577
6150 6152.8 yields 2.541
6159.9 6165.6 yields 2.554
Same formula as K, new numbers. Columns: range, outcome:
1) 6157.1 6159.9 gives 2.829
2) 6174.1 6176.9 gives 2.662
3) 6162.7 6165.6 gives 2.591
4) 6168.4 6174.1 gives 2.577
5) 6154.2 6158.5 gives 2.689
